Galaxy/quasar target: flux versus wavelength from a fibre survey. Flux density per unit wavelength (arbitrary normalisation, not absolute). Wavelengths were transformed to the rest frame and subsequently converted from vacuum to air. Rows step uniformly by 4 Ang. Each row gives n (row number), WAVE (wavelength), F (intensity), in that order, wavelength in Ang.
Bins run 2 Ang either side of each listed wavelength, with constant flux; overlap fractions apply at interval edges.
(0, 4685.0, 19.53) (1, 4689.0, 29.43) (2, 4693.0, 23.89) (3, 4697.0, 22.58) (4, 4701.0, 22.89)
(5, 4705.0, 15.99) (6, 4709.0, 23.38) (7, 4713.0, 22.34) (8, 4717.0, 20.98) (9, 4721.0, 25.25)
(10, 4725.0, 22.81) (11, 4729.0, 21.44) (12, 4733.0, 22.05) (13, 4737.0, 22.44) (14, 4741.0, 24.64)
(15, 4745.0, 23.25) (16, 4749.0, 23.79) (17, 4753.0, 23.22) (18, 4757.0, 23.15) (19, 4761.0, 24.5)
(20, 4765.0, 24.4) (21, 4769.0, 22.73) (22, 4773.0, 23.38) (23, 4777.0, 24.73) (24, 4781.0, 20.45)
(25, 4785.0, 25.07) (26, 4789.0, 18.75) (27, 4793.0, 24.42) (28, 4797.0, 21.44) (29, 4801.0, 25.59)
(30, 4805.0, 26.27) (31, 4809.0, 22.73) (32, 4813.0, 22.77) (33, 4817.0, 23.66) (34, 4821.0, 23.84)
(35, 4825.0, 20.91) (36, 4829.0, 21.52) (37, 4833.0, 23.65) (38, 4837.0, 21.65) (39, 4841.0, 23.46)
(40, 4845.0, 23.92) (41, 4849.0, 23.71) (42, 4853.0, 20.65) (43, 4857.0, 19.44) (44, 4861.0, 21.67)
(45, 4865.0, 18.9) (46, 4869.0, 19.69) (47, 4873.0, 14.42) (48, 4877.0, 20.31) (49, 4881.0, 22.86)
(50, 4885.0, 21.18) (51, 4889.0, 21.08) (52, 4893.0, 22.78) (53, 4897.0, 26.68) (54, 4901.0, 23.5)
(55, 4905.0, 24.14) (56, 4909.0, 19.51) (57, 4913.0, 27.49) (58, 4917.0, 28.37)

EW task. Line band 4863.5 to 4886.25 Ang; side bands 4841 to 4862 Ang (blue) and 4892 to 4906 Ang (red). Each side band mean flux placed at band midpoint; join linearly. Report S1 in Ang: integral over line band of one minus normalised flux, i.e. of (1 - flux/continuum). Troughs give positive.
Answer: 3.62 Ang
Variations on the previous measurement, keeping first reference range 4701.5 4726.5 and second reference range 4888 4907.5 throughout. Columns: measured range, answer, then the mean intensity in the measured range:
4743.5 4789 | -1.9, 23.3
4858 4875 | 3.4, 18.7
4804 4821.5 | -0.7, 23.7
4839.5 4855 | 0.2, 22.9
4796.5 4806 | -0.8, 24.7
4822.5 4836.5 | 0.6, 22.1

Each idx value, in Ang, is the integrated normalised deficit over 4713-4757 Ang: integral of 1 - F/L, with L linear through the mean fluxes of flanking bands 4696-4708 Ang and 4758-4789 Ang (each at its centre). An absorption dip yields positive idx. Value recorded -2.33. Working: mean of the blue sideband 20.6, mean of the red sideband 23.3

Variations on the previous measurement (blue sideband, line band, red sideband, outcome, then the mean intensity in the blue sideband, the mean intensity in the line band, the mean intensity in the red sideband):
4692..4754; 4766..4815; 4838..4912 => -2.42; 22.5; 23.2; 21.6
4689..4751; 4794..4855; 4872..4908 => -2.11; 22.7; 23.1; 22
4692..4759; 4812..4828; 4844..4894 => -1.02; 22.6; 22.7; 20.7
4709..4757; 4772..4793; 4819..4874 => -0.33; 23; 22.6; 21.4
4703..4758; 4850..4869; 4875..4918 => 2.33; 22.5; 20.3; 23.3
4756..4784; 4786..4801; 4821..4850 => 0.55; 23.4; 22.3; 22.7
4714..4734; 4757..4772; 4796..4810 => -0.21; 22.5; 23.7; 24.3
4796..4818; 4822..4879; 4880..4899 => 5.68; 23.9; 21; 22.9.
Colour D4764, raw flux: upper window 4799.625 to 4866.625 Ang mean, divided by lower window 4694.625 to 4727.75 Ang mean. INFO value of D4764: 1.03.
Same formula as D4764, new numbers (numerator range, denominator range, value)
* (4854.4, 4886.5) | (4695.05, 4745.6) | 0.89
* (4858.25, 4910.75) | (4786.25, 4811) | 0.91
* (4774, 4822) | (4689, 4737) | 1.04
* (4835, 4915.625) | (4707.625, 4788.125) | 0.95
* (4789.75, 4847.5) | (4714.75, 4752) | 1.01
